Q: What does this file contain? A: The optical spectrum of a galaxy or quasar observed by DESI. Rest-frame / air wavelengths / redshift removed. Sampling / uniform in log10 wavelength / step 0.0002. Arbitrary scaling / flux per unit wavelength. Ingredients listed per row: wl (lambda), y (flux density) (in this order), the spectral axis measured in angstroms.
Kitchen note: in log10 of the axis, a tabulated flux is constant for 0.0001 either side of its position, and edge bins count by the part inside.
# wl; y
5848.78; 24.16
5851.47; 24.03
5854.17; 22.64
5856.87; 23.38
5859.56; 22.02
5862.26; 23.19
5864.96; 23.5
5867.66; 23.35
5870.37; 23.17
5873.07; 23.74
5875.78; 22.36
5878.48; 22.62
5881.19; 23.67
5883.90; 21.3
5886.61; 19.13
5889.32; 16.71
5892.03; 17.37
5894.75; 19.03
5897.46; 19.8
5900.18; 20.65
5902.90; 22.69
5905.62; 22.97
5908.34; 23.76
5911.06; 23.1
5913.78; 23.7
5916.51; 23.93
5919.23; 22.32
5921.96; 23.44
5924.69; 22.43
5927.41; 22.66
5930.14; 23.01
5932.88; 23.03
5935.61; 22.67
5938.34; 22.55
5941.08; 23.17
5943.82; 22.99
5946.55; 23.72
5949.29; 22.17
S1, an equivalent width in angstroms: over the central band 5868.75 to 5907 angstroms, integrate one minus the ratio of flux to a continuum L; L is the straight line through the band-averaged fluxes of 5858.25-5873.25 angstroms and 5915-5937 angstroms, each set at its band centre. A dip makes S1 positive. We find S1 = 3.2 angstroms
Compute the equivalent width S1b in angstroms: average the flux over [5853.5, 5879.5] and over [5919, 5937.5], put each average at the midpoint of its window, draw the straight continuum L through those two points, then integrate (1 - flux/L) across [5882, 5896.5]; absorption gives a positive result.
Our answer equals 2.5 angstroms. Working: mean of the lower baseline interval 23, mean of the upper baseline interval 22.8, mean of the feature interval 18.9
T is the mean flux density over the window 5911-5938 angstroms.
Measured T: 23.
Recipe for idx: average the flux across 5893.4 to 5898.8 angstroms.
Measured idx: 19.4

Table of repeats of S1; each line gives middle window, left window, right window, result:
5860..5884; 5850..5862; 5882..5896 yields -2.3 angstroms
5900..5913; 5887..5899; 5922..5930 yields -1.7 angstroms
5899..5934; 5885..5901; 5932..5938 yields -3.2 angstroms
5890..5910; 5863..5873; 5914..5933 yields 2.0 angstroms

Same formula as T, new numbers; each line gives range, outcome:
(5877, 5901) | 20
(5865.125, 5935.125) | 22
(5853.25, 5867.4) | 23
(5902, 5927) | 23.1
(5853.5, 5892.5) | 22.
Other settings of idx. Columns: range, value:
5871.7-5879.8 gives 22.9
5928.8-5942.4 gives 22.9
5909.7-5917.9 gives 23.6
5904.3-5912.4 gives 23.3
